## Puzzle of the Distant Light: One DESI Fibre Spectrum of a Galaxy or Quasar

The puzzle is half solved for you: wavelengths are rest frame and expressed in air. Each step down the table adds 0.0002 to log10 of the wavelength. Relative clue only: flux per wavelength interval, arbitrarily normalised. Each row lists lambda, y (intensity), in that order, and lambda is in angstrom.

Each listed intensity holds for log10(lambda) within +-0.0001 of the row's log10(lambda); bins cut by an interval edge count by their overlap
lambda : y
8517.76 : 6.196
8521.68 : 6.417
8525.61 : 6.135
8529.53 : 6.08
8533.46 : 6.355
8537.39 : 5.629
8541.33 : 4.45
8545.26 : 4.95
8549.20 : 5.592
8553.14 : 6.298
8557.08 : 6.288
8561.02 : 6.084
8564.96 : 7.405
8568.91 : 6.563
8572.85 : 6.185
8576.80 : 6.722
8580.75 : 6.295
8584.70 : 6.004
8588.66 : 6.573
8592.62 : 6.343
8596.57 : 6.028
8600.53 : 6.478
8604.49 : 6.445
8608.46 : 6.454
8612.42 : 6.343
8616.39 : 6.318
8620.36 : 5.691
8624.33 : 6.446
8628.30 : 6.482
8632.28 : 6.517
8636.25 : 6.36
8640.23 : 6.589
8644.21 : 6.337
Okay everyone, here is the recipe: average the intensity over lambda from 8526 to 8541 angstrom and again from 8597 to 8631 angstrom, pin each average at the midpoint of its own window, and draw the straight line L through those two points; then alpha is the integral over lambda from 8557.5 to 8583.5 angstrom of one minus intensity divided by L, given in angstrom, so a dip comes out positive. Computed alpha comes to -1.88 angstrom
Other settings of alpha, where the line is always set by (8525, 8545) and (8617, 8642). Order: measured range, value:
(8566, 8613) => -2.71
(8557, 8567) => -1.39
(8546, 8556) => -0.17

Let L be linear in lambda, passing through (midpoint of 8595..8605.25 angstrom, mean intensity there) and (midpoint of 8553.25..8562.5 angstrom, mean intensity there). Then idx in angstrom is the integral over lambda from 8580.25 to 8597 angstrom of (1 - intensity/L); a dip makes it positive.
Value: 0.1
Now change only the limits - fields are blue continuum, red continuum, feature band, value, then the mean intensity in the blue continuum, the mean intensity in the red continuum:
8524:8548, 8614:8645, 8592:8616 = -0.82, 5.59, 6.34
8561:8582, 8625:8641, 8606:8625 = 0.78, 6.6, 6.48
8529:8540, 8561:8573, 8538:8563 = 2.77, 5.92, 6.7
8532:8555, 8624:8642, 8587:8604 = -0.78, 5.52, 6.48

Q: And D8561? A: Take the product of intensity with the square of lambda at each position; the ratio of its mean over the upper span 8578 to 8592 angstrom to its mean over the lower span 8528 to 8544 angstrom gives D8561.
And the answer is 1.1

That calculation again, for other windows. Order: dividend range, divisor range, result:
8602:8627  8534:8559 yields 1.15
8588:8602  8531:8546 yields 1.19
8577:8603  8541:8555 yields 1.18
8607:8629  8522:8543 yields 1.10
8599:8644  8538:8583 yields 1.07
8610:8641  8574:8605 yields 1.01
